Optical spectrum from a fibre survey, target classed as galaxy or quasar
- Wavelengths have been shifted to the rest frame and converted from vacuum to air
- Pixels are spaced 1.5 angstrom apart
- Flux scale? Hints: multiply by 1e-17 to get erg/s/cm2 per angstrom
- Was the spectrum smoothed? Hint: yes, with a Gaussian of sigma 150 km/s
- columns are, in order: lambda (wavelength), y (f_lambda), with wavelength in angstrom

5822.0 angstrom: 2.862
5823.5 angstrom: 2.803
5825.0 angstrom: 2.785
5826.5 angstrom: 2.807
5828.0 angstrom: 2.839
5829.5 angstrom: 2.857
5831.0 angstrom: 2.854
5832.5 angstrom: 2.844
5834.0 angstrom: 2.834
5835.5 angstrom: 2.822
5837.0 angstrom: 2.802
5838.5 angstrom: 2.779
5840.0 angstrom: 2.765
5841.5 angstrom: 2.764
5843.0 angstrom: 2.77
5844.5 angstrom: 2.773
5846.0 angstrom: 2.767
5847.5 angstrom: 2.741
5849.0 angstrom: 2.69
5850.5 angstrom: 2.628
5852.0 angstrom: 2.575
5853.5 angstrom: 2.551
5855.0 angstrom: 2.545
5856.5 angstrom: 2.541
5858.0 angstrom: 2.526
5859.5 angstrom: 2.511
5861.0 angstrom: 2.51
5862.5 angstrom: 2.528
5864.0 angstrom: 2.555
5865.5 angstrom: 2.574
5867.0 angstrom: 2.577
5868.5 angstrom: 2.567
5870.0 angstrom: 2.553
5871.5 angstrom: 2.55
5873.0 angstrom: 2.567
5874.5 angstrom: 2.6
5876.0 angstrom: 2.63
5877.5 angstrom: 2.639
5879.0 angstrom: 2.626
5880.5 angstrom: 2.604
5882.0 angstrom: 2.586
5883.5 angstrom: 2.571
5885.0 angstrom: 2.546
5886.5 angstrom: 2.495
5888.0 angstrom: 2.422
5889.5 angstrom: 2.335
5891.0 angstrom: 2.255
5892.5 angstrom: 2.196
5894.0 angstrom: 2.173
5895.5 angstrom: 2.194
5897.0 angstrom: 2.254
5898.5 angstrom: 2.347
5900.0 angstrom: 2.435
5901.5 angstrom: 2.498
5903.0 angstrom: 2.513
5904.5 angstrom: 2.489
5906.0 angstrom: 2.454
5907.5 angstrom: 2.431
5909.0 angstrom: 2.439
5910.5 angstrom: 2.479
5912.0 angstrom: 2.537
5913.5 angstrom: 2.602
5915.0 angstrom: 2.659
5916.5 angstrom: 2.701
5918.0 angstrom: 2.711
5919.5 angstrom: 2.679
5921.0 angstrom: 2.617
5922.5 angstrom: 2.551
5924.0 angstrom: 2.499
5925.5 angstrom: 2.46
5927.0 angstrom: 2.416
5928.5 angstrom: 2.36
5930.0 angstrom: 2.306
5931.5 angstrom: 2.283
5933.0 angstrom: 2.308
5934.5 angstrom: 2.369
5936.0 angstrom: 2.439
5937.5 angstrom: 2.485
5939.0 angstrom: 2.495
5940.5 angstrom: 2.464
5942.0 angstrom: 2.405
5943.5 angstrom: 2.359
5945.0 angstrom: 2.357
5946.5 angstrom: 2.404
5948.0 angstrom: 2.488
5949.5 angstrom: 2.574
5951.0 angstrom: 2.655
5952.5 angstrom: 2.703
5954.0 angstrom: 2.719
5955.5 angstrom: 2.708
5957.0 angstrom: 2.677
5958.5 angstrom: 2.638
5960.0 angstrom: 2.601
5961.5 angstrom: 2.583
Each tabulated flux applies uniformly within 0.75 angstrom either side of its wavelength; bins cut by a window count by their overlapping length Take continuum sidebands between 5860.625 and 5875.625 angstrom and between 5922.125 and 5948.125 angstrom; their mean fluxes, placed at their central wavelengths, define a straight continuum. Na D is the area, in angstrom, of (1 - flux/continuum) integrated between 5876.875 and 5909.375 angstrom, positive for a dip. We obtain 1.0 angstrom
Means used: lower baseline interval 2.56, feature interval 2.43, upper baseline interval 2.41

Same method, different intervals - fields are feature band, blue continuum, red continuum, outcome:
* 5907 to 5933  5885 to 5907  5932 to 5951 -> -1.1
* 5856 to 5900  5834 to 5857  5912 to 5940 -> 2.4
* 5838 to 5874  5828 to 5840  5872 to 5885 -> 1.2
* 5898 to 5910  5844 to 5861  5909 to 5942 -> 0.4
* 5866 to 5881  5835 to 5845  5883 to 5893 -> -0.4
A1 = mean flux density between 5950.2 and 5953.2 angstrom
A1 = 2.68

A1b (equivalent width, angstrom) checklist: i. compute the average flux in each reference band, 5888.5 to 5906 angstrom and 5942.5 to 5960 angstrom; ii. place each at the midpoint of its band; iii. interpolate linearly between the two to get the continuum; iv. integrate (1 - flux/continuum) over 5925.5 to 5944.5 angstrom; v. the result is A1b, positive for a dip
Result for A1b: 0.82 angstrom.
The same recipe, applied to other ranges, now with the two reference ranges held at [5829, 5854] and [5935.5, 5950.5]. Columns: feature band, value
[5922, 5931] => 0.3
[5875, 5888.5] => 0.3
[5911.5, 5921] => -0.4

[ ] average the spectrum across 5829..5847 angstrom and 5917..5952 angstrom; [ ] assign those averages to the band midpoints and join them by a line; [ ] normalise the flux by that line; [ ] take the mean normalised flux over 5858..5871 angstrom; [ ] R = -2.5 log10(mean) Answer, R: 0.07 mag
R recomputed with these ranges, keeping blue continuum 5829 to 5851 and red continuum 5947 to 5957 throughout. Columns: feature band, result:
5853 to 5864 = 0.093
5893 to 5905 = 0.150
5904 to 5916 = 0.073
